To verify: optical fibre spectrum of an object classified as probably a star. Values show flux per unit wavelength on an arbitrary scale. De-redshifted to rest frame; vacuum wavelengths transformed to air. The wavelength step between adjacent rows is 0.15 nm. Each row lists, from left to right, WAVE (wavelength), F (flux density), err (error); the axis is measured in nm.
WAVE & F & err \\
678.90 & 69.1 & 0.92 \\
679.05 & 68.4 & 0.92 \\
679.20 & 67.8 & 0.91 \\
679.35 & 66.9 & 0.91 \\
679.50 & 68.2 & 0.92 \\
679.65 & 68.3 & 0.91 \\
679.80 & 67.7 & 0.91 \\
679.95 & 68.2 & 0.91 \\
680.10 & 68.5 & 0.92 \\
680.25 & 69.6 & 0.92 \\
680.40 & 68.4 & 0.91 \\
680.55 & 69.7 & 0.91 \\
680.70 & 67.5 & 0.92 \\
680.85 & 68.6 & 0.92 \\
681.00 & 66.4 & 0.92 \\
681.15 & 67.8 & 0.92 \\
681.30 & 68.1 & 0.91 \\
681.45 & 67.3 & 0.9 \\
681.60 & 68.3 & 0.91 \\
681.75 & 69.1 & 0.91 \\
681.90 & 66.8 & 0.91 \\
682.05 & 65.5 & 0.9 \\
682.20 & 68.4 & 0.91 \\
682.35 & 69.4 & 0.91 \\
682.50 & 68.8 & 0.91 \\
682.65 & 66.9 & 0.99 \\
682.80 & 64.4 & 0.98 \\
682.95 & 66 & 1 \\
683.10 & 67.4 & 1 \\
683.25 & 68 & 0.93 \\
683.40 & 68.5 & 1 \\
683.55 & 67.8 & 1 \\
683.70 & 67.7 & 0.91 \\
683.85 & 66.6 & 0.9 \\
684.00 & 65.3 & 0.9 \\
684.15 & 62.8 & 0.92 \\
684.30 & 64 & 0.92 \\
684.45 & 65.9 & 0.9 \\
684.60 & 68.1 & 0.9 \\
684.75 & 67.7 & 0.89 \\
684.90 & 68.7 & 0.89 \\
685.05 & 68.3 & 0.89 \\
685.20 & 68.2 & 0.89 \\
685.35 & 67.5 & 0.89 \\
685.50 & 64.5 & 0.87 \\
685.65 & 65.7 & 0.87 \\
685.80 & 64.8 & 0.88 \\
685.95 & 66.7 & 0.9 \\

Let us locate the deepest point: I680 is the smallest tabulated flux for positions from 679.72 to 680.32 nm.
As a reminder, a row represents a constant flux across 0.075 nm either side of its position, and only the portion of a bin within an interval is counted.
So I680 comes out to 67.7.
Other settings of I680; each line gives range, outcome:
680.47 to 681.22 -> 66.4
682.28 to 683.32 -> 64.4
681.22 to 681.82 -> 67.3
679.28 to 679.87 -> 66.9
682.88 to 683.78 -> 66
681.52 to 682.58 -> 65.5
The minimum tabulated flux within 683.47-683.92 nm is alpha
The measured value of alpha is 66.6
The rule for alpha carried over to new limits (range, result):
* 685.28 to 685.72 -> 64.5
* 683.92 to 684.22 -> 62.8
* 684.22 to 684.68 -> 64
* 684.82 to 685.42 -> 67.5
